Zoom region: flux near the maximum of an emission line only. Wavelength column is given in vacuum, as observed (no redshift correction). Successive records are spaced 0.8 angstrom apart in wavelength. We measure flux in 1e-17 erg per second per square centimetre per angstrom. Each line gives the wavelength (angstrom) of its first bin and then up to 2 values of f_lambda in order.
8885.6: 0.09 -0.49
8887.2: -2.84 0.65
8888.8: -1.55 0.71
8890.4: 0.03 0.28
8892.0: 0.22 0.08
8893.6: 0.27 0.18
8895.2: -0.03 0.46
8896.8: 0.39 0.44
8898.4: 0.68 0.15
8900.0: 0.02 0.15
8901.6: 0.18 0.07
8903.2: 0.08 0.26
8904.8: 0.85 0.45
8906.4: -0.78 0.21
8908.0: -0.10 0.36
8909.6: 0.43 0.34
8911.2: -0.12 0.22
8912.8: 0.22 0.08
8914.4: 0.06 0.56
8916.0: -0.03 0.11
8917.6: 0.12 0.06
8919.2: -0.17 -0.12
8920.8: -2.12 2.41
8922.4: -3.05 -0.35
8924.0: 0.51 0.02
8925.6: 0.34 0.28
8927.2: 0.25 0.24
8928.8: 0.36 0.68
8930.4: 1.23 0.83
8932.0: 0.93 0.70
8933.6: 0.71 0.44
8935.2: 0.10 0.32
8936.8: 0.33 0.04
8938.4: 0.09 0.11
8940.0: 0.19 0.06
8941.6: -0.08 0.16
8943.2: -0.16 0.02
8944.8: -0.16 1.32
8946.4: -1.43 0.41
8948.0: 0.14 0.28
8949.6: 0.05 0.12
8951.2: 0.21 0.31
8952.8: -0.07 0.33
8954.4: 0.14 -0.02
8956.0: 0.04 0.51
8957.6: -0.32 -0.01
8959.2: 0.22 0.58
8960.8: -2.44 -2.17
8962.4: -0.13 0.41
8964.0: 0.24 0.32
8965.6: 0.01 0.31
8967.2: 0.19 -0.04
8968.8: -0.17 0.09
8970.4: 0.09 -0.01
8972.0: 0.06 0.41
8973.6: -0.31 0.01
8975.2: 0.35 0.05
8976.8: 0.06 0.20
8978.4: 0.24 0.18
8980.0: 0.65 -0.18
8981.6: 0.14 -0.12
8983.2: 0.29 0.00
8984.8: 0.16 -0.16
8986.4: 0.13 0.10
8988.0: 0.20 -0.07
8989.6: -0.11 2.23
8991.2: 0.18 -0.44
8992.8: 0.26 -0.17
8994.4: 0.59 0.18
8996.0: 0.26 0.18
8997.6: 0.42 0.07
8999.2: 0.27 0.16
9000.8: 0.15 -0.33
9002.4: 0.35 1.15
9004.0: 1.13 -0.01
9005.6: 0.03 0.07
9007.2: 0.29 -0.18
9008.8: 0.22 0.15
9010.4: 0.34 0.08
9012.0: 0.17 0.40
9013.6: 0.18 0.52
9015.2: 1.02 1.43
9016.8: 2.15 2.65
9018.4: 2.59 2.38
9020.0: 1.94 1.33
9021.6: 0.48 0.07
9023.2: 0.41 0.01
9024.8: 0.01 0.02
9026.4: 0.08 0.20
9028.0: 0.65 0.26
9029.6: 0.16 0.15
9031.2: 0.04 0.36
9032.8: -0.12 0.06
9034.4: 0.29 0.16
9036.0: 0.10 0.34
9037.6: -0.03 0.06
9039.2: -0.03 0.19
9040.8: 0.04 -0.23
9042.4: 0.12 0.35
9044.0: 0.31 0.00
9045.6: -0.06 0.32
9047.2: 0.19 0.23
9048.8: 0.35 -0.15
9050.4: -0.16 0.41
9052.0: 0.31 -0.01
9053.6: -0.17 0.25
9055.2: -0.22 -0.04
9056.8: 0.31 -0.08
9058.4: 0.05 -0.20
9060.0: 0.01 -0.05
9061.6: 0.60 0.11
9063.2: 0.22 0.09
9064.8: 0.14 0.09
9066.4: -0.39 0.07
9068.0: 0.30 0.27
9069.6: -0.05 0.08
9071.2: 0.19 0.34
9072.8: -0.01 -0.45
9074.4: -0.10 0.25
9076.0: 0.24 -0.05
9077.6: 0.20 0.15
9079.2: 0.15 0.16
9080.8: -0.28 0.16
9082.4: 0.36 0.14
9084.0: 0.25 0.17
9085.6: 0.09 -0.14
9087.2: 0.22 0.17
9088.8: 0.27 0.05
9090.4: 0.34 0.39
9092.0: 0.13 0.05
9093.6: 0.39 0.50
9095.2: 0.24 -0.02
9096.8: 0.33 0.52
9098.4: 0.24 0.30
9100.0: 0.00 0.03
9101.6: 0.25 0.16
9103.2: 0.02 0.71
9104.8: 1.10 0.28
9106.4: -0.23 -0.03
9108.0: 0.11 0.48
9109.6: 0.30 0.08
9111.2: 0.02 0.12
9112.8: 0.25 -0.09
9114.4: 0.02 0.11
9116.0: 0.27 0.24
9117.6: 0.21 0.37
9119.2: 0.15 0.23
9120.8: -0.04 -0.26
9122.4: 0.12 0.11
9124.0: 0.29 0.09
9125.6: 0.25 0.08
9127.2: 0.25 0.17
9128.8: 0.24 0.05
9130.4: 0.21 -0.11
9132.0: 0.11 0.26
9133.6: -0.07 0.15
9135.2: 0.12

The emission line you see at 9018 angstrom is [O III]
